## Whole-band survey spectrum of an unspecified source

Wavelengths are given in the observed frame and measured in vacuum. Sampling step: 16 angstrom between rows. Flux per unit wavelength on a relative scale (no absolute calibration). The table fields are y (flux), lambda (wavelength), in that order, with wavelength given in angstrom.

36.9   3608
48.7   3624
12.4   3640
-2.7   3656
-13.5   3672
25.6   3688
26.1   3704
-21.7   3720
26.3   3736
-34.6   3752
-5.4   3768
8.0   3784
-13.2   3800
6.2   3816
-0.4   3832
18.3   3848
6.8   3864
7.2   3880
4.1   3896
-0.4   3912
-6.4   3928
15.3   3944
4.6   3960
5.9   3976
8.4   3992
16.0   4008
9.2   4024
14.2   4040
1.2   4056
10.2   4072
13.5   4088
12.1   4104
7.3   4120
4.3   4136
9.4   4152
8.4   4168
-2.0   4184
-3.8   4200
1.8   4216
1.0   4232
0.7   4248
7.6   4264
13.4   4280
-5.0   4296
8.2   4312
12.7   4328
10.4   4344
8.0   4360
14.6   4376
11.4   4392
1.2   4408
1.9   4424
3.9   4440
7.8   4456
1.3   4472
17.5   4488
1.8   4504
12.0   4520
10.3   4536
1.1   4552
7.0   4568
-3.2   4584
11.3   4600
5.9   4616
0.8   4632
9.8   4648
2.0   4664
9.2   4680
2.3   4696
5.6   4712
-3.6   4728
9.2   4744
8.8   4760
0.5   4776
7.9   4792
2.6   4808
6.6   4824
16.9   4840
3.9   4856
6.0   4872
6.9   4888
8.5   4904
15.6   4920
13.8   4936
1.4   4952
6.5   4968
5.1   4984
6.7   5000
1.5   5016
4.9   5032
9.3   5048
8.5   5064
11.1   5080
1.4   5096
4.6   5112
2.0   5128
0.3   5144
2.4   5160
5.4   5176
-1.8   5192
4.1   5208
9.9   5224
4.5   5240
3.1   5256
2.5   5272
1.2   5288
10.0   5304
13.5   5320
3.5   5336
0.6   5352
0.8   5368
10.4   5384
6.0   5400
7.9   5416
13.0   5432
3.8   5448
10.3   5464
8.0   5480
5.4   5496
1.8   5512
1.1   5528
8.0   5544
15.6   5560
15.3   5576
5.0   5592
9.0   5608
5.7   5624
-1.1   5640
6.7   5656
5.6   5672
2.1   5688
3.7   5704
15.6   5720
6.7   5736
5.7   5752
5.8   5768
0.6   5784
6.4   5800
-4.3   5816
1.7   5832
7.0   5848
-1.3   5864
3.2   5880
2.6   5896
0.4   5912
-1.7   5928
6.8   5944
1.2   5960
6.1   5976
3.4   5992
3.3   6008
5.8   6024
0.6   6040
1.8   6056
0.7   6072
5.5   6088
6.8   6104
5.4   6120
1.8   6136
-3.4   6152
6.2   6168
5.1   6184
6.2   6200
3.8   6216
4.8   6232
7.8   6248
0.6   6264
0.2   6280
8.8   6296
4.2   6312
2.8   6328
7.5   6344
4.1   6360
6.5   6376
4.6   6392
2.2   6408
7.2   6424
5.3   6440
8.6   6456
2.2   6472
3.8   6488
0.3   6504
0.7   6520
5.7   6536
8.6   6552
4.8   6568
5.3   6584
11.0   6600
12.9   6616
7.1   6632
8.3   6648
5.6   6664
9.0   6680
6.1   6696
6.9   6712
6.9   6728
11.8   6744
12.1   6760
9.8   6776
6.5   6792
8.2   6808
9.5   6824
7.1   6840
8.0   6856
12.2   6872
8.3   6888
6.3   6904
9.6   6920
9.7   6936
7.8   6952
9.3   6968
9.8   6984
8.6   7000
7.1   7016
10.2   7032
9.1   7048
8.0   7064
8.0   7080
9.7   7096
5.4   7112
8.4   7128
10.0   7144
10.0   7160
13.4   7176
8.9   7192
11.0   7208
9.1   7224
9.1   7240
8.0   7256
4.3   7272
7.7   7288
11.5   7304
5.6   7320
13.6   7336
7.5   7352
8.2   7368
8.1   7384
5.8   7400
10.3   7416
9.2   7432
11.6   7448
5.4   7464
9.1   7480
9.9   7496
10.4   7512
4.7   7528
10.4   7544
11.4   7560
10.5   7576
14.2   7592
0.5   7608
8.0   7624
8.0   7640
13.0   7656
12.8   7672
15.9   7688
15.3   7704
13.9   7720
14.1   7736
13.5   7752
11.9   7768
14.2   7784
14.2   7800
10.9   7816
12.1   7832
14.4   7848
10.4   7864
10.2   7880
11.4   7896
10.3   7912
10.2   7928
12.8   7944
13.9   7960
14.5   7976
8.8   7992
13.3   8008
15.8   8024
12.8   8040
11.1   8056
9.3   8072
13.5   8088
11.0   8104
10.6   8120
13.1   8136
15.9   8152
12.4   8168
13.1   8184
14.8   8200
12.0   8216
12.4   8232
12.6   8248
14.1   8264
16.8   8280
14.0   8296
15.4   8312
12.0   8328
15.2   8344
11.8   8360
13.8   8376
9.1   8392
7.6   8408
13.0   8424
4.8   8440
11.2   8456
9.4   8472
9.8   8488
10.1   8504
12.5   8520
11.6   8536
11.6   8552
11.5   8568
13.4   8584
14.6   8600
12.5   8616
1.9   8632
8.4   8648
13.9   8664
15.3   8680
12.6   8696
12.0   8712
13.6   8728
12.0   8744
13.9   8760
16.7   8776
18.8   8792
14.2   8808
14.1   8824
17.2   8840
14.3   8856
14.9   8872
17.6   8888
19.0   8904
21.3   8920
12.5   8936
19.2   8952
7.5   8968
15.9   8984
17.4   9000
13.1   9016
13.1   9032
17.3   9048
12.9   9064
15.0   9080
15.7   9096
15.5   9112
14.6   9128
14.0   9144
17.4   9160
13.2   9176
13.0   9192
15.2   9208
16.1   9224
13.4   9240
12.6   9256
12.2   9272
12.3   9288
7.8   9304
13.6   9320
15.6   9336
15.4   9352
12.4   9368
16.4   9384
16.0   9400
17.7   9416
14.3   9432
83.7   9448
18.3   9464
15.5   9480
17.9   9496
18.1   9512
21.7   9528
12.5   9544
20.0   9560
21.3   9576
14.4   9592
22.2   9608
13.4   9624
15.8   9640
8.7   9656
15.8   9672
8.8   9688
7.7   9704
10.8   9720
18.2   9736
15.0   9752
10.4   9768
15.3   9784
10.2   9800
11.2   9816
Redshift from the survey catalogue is 0.64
